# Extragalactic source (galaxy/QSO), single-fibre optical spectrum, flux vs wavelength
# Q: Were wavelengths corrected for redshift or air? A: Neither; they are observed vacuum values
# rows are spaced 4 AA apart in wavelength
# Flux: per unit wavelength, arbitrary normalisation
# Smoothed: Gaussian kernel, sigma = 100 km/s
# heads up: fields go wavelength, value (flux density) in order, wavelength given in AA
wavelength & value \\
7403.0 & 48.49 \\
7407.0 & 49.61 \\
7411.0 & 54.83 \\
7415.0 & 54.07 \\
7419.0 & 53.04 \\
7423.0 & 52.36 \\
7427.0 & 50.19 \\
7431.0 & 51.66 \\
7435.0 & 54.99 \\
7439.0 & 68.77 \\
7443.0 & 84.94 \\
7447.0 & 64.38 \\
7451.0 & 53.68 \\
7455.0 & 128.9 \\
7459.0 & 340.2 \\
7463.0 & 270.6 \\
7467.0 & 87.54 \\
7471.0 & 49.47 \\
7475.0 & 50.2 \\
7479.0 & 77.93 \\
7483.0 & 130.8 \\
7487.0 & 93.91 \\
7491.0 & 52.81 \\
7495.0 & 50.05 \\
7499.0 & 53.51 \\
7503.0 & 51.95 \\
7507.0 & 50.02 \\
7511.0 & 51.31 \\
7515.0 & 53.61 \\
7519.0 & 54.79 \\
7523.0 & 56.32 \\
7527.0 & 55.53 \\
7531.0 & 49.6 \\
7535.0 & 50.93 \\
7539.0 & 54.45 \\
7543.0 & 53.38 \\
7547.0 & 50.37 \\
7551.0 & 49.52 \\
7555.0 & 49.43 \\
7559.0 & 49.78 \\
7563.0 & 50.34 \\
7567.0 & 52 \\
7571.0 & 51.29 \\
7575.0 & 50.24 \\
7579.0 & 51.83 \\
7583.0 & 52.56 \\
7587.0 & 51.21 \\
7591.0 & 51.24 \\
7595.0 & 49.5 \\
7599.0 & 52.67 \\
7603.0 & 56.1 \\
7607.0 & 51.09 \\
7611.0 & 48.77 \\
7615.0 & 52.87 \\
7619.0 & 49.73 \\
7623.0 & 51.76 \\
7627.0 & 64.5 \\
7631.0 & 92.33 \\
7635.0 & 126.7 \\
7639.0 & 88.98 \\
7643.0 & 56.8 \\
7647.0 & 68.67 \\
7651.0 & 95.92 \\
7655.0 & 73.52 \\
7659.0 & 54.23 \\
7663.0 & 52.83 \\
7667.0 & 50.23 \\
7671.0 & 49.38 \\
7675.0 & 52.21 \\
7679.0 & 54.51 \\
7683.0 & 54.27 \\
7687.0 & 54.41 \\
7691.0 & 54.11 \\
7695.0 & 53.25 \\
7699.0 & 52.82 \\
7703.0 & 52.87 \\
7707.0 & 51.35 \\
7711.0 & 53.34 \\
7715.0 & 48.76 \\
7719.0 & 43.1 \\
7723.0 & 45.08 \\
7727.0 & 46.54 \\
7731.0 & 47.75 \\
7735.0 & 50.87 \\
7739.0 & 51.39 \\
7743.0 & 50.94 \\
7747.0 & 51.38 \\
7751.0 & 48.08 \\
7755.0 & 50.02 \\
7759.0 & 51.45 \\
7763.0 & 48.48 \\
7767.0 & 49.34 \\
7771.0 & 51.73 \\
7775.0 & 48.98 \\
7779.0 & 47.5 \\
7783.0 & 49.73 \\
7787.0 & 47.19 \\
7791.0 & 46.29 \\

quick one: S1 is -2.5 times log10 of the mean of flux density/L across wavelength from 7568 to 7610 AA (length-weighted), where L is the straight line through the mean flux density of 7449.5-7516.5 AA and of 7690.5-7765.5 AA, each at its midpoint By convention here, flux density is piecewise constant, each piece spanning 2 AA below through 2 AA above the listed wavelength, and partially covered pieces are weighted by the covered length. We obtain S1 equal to 0.43 mag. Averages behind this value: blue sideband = 97.5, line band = 51.7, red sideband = 50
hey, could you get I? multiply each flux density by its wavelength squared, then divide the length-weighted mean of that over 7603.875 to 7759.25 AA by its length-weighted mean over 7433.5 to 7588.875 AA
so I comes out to 0.83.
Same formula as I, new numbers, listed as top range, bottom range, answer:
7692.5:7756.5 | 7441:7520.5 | 0.57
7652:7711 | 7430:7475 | 0.52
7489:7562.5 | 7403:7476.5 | 0.60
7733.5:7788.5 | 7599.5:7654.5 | 0.74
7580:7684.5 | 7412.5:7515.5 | 0.77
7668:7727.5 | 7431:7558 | 0.69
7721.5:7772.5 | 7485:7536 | 0.94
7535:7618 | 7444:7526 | 0.58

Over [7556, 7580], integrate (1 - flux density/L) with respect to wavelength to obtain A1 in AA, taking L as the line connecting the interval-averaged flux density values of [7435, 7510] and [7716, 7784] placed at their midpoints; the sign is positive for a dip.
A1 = 8.7 AA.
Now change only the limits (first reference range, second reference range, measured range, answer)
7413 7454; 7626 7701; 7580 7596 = 3.2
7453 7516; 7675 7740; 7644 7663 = -2.1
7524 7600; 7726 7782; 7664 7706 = -2.1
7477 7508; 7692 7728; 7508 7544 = 7.6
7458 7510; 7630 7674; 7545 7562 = 7.4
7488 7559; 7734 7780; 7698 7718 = -0.3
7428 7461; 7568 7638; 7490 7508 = 7.5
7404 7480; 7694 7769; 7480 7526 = 9.9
